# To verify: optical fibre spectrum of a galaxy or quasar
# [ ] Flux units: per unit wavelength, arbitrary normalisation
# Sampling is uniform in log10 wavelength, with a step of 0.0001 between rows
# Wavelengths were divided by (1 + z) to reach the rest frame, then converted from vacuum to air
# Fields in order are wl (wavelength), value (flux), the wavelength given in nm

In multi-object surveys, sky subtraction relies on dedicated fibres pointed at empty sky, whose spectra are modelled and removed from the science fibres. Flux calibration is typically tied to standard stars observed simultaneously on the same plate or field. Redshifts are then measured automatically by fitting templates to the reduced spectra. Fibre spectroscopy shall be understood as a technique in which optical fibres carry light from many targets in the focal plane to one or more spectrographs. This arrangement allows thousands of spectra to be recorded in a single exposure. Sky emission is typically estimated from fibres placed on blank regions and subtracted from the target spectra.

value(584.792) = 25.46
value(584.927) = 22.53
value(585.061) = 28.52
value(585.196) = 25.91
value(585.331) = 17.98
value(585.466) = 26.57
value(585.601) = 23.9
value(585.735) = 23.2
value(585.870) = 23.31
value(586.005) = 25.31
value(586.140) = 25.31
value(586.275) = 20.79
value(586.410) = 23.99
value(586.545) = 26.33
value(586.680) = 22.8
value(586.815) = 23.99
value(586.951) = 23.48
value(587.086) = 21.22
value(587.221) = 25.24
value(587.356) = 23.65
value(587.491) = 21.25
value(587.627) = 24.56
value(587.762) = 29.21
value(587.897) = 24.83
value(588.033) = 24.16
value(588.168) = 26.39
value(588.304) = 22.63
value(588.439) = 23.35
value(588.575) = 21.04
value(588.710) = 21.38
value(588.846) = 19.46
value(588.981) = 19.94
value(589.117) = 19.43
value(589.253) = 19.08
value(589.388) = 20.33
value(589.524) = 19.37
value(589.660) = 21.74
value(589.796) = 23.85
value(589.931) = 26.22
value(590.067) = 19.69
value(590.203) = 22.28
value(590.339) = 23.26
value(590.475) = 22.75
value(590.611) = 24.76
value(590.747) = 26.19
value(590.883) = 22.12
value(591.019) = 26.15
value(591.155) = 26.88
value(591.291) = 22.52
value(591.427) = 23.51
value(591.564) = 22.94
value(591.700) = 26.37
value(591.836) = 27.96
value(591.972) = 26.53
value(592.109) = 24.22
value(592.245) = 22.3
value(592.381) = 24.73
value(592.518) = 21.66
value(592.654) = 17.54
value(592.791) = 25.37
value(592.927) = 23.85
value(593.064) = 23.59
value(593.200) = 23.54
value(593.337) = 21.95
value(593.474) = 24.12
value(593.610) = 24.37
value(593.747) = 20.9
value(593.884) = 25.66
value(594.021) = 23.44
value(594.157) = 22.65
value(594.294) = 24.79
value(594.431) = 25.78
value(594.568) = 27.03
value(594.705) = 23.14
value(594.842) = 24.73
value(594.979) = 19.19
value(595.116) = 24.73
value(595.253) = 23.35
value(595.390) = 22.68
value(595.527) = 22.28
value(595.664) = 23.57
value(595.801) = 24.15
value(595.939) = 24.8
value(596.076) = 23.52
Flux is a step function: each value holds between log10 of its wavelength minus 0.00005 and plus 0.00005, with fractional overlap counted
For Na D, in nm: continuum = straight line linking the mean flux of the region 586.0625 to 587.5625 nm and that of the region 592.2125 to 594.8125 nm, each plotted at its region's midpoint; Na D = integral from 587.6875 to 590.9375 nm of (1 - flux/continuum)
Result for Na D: 0.12 nm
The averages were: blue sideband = 23.5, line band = 22.7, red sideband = 23.5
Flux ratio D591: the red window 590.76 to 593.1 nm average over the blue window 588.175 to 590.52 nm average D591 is 1.1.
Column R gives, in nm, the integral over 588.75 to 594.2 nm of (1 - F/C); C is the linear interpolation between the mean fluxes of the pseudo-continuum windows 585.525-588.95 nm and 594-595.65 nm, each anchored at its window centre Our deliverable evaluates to 0.13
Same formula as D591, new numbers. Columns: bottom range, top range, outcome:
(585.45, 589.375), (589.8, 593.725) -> 1.03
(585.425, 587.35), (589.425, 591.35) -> 0.98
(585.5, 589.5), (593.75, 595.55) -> 1.03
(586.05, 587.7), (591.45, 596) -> 1.01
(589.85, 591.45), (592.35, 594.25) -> 0.97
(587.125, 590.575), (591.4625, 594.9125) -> 1.06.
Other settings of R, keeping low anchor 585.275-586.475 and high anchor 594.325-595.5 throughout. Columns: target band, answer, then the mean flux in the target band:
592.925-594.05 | 0.01 nm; 23.5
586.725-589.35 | 0.08 nm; 22.8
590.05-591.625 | -0.01 nm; 23.7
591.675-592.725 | -0.01 nm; 23.8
